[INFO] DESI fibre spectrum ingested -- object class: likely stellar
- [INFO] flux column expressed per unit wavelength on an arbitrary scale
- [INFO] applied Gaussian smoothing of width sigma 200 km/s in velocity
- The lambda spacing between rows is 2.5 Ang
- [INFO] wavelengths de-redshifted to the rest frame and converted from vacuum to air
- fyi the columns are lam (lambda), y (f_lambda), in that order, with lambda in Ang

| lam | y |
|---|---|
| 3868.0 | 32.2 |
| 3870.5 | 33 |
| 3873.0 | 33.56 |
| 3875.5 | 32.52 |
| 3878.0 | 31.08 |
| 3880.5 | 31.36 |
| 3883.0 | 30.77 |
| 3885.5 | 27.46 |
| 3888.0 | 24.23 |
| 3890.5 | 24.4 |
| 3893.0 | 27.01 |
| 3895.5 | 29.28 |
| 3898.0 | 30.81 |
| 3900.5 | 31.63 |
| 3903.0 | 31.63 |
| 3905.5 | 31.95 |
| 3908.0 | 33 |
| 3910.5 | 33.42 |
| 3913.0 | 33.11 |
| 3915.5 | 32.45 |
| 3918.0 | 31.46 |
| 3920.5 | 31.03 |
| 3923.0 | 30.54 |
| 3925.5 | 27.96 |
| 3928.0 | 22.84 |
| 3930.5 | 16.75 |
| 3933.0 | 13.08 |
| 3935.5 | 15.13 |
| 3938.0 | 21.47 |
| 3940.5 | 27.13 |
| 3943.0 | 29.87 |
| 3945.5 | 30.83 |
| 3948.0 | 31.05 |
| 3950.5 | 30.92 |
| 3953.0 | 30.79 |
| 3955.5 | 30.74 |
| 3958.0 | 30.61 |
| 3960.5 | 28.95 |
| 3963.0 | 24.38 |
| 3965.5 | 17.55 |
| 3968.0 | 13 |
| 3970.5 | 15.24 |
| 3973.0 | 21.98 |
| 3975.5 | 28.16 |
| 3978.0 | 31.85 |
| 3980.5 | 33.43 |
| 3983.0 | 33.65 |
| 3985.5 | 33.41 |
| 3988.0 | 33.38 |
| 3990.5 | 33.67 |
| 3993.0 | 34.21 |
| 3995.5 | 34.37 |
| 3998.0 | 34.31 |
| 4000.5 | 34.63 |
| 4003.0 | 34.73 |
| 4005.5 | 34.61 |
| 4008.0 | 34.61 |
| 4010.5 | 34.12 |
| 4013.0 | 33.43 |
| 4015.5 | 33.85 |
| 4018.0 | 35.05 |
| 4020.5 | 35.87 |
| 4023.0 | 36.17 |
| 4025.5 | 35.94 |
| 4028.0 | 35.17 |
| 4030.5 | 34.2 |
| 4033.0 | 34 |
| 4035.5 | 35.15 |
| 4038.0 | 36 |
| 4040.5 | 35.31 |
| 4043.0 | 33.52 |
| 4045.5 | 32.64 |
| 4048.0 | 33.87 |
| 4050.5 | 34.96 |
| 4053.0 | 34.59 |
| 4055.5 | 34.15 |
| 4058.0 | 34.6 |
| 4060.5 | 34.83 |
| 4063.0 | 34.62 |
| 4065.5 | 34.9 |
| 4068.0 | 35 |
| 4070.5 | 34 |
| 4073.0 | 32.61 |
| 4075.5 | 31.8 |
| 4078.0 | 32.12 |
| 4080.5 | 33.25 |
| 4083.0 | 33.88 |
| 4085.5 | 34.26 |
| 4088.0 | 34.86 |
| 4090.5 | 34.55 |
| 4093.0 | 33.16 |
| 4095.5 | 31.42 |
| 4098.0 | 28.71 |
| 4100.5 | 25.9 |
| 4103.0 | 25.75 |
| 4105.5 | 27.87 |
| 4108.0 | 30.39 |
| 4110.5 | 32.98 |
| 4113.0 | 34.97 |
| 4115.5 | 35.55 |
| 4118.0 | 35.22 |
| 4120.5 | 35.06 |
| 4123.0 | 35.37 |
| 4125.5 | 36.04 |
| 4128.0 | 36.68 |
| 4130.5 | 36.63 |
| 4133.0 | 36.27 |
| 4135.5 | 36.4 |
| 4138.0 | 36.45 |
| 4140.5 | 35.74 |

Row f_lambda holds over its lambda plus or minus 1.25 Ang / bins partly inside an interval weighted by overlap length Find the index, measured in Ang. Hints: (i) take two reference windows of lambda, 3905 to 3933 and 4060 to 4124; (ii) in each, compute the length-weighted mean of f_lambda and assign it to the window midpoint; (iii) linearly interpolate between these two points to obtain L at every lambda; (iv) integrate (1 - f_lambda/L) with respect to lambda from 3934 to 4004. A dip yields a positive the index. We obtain 3.4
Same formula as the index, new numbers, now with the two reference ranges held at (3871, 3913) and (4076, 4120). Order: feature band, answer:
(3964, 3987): 4.2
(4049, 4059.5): -0.9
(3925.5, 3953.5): 5.7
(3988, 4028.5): -4.2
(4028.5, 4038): -0.9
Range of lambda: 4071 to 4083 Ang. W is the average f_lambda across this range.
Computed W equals 32.7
